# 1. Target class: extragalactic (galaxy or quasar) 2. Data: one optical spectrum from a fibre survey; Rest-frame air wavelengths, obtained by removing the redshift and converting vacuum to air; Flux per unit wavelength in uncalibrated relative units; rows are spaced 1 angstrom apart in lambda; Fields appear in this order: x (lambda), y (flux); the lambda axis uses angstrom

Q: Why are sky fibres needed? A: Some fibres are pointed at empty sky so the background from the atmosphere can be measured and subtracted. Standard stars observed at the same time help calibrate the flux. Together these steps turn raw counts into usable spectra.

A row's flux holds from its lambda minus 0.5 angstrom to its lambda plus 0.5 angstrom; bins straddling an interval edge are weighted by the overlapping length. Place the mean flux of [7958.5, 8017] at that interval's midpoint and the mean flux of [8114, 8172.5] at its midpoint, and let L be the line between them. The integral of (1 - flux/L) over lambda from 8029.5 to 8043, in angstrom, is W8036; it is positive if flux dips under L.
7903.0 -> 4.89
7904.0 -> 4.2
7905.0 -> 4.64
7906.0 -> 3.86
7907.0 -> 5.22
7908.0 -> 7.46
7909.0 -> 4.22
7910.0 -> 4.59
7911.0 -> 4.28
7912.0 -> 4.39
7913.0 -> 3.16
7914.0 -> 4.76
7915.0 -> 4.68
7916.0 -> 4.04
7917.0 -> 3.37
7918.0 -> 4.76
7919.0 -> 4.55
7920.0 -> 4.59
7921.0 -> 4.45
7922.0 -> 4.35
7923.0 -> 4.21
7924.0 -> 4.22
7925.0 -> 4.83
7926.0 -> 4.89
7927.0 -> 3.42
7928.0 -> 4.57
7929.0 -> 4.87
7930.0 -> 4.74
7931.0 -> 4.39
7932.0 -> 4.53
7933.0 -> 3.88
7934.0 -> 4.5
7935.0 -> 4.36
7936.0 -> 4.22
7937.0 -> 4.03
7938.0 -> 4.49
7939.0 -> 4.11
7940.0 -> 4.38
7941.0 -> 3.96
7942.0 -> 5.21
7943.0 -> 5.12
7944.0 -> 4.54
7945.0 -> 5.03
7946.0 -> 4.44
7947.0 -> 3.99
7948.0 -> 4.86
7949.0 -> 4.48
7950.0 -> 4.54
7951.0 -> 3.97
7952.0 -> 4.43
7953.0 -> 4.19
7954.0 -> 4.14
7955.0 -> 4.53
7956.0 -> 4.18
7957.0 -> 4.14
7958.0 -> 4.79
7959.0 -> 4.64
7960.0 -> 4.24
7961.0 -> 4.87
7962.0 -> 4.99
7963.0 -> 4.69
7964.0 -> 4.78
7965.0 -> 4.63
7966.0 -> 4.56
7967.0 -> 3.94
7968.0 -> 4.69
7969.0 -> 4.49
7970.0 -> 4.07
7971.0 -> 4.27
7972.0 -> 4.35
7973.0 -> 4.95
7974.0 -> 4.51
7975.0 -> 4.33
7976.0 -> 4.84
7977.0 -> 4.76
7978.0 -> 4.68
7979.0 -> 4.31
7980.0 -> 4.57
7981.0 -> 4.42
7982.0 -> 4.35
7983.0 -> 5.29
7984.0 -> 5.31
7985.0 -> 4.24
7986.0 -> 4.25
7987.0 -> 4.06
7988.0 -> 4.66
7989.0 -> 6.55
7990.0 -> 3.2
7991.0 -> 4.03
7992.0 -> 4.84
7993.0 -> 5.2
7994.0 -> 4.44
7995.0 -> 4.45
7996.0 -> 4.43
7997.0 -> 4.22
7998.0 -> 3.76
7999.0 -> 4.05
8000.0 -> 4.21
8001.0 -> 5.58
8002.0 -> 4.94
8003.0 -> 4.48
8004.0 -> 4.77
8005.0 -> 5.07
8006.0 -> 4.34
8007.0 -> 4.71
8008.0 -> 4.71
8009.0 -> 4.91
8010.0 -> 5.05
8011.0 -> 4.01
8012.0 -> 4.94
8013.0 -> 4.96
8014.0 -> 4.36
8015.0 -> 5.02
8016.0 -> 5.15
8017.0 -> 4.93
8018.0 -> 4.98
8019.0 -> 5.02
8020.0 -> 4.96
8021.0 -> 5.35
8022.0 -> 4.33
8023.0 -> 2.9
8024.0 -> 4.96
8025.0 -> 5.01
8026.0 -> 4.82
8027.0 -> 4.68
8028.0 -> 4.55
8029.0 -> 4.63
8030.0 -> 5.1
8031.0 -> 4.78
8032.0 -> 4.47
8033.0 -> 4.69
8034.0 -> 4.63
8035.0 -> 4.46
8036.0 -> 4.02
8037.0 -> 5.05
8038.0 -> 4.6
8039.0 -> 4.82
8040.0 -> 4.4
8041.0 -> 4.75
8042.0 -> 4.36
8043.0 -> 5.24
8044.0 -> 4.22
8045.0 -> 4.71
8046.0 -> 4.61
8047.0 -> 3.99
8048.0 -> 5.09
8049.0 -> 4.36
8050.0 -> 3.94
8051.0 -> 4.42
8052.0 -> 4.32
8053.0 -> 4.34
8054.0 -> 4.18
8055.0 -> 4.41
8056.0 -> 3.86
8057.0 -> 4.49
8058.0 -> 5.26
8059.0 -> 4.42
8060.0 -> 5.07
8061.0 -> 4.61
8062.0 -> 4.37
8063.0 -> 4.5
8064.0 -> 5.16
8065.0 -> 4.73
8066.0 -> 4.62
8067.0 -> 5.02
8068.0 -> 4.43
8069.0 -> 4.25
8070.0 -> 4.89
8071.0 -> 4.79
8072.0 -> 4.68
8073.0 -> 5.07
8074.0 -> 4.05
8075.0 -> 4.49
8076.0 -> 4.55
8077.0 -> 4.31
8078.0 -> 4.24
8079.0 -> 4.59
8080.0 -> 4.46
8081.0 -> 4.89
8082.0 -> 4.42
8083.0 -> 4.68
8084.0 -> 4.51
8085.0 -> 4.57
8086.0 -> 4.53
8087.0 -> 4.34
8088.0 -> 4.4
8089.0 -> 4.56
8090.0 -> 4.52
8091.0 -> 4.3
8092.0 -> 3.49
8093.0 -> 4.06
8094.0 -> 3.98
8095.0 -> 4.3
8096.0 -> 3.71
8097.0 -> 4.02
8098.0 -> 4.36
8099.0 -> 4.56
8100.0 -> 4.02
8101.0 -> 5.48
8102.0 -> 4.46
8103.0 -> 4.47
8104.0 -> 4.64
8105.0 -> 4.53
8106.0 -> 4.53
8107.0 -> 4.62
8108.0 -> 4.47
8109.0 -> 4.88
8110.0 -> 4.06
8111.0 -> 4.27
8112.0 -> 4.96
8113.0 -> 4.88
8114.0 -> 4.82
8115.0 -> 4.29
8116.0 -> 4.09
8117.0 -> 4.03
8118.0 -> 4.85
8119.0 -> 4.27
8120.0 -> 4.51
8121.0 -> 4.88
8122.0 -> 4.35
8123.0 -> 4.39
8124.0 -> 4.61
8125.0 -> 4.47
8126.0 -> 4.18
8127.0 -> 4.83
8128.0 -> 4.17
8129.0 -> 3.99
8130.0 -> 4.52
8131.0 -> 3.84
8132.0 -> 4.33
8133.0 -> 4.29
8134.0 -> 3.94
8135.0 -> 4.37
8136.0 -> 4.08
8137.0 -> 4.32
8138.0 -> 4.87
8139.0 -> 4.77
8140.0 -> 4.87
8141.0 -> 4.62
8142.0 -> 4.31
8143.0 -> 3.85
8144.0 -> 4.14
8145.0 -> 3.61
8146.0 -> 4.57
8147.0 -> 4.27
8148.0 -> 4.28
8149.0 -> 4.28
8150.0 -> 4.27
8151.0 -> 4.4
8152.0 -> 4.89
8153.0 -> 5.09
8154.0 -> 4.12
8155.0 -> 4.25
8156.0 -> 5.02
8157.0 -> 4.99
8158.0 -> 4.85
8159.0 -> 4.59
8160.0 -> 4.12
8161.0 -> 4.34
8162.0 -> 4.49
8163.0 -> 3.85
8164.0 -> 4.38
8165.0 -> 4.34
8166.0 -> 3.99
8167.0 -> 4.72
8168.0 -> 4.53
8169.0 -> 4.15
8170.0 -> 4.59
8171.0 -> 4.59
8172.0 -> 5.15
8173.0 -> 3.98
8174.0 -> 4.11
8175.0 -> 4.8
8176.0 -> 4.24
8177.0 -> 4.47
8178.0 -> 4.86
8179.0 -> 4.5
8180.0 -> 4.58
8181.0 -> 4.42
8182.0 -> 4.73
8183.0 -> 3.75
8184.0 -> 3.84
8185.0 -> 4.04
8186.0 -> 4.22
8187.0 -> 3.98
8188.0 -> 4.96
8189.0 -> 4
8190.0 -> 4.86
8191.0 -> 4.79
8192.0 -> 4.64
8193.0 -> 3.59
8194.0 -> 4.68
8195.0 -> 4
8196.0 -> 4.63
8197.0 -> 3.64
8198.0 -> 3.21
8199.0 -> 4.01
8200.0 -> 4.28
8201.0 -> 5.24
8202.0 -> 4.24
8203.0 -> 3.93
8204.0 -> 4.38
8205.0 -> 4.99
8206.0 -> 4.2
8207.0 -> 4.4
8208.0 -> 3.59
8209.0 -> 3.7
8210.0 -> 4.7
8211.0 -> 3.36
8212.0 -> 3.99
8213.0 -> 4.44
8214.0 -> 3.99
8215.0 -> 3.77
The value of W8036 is -0.30 angstrom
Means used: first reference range 4.61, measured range 4.65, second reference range 4.41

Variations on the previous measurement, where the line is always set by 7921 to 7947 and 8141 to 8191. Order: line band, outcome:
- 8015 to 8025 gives -0.8 angstrom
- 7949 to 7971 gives -0.1 angstrom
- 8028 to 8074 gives -1.7 angstrom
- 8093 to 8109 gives 0.0 angstrom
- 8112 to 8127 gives -0.3 angstrom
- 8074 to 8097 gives 0.4 angstrom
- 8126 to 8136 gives 0.4 angstrom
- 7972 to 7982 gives -0.3 angstrom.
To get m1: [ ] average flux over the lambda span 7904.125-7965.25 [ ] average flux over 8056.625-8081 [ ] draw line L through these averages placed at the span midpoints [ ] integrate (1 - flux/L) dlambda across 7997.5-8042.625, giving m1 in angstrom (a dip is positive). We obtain -1.0 angstrom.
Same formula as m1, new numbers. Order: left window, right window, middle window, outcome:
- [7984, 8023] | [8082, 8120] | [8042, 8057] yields 0.44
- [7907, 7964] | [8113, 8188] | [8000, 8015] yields -1.05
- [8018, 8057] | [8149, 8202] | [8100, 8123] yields -0.38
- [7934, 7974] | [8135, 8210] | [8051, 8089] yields -1.18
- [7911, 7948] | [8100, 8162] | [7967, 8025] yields -2.63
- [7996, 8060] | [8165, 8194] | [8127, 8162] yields 0.41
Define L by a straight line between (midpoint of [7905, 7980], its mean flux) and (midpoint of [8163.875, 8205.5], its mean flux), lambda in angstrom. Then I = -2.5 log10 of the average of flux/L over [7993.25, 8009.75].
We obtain -0.03 mag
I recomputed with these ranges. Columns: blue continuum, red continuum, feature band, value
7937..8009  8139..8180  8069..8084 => -0.02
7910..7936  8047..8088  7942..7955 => -0.03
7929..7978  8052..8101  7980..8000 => -0.01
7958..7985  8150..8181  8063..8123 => 0.01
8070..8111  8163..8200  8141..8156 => 0.01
